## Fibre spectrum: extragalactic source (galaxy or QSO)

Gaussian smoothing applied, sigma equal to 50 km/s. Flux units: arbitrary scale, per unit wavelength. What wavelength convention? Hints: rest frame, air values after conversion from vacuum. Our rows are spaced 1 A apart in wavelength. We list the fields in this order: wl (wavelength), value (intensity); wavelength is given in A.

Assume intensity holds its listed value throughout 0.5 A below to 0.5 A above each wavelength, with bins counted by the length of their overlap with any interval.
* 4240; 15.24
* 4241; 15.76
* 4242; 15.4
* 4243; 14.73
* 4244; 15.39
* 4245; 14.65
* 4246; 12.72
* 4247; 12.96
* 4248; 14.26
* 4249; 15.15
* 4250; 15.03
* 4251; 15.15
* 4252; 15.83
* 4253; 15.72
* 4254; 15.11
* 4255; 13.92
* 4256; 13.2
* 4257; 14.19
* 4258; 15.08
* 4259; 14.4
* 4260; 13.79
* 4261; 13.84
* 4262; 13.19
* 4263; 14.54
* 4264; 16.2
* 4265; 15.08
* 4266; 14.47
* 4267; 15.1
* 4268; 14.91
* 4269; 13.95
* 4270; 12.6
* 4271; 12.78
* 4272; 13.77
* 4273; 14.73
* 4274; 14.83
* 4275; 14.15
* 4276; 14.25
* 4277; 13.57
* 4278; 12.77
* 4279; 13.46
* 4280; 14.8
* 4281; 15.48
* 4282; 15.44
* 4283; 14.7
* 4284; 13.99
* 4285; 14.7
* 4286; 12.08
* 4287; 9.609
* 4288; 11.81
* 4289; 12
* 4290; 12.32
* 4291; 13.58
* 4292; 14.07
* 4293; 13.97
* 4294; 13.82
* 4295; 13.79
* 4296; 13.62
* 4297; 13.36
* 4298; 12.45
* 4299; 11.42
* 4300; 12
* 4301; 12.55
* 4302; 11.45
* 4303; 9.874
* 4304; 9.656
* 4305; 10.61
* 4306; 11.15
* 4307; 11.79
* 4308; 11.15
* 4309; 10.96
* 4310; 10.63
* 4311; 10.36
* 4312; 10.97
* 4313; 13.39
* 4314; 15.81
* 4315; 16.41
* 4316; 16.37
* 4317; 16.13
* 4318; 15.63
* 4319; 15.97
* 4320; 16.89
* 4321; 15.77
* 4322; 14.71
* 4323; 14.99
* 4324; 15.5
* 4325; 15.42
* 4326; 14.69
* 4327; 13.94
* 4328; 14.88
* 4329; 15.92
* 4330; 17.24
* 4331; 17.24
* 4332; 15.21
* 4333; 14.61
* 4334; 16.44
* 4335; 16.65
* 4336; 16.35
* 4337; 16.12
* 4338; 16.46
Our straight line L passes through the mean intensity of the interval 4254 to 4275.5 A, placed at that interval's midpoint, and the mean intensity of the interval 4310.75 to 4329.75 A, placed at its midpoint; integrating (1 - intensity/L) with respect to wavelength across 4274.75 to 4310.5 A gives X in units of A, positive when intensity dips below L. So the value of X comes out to 4.7 A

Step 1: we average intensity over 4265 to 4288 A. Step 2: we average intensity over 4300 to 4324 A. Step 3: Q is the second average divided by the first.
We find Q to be 1.0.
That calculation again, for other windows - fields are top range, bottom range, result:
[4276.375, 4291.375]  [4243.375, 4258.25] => 0.92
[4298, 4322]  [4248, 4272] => 0.89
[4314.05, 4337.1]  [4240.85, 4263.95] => 1.09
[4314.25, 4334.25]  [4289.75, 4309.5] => 1.29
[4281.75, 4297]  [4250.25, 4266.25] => 0.91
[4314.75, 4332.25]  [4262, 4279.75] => 1.11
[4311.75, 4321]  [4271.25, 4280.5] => 1.10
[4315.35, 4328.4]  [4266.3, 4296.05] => 1.13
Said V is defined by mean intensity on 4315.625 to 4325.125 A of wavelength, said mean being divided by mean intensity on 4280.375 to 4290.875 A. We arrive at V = 1.2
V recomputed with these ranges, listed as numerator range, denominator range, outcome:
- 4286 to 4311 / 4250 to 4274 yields 0.83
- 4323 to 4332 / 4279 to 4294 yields 1.15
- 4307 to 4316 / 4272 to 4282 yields 0.89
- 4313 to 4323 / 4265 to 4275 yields 1.11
